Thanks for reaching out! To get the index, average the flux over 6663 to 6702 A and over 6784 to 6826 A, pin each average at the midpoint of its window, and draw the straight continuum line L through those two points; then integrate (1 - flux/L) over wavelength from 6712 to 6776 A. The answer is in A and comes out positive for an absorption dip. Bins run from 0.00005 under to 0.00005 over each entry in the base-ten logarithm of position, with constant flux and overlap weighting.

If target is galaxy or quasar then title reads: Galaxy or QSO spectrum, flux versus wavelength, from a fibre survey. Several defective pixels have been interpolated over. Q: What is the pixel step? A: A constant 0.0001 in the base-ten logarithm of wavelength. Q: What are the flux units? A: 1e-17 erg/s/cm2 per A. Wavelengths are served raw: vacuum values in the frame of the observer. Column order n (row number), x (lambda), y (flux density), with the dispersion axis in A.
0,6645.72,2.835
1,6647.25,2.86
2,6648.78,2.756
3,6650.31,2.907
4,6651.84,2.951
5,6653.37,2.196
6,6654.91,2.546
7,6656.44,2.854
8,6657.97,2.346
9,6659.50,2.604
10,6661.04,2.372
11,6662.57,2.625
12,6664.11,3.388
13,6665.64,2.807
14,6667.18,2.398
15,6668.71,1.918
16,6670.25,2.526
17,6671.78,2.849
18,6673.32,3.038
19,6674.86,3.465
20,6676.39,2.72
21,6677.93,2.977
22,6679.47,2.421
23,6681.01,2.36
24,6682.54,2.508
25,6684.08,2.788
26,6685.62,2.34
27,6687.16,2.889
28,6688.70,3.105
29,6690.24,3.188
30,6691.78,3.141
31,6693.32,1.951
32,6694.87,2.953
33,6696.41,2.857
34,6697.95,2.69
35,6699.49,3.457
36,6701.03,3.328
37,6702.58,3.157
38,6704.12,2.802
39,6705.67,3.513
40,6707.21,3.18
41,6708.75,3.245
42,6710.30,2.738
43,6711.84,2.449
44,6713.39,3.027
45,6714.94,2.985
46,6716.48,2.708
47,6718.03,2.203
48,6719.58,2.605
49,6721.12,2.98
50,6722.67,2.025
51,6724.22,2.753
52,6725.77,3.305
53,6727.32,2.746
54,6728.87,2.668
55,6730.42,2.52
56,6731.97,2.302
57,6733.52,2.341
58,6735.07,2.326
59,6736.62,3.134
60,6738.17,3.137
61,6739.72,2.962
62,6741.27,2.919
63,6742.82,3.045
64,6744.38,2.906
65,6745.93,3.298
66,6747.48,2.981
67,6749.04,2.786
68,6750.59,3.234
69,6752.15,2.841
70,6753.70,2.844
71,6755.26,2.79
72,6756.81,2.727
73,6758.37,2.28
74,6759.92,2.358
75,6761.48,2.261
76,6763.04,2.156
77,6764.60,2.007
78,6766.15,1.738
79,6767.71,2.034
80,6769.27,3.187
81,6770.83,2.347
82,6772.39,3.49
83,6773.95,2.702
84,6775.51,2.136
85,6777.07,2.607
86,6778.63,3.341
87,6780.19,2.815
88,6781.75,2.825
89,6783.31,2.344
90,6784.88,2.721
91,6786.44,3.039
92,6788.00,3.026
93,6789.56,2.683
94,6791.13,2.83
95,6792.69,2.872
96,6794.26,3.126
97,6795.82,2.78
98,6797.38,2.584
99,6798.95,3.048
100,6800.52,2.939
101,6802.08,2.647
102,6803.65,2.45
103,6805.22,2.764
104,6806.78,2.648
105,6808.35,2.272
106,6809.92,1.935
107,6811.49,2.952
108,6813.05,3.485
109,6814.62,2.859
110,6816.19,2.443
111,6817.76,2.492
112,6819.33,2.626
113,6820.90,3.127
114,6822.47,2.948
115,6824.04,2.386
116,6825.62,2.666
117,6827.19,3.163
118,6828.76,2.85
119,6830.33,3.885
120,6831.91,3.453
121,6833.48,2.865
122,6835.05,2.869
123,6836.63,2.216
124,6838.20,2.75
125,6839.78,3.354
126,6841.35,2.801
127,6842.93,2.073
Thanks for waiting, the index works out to 2.3 A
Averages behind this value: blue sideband 2.8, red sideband 2.75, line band 2.68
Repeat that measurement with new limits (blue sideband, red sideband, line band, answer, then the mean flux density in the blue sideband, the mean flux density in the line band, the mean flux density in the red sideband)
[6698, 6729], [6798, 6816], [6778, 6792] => -0.4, 2.89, 2.84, 2.72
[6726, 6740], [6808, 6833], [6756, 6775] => 2.2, 2.7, 2.44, 2.86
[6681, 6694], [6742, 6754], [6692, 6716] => -1.4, 2.72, 2.96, 3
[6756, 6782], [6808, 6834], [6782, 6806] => -1.0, 2.53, 2.79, 2.86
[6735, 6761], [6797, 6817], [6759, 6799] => 1.8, 2.86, 2.65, 2.7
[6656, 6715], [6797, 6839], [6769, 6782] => -0.1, 2.82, 2.81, 2.79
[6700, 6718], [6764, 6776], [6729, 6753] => -1.2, 2.98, 2.84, 2.47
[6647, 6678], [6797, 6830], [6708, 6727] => -0.2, 2.71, 2.75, 2.75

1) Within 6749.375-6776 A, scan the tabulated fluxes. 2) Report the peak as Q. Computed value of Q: 3.49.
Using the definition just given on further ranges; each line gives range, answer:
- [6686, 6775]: 3.513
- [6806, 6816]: 3.485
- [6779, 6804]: 3.126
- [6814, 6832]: 3.885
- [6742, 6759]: 3.298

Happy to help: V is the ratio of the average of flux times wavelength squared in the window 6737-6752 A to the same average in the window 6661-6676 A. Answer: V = 1.1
